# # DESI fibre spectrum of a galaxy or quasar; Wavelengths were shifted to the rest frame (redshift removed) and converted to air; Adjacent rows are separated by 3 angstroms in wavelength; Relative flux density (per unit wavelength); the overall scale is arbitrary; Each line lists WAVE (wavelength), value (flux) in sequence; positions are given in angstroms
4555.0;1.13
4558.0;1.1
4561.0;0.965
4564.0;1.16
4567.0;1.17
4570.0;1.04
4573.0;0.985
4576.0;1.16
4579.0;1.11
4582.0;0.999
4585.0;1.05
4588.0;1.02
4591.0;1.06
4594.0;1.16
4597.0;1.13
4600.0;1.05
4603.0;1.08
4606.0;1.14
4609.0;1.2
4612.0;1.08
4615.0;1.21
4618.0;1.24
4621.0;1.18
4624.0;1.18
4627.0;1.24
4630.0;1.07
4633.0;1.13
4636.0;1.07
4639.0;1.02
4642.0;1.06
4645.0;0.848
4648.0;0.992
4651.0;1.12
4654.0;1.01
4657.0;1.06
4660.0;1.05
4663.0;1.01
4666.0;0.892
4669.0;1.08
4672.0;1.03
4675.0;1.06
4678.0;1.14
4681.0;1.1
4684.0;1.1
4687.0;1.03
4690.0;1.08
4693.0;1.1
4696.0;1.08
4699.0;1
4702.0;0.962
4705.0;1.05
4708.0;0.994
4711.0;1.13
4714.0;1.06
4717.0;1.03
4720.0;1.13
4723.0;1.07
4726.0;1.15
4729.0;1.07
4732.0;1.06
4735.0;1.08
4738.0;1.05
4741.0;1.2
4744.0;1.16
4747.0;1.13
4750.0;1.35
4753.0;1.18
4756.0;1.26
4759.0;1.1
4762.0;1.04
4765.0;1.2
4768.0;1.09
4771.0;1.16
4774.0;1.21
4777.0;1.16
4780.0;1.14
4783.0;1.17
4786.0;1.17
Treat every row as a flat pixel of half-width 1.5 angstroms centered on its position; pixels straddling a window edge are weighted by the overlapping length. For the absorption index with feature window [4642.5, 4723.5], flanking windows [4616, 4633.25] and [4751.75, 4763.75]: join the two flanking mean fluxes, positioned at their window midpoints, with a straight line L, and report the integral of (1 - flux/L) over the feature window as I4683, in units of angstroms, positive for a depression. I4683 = 8.3 angstroms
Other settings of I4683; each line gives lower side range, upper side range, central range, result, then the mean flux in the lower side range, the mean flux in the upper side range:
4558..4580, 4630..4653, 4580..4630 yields -3.0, 1.08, 1.04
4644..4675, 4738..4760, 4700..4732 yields 1.8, 1.01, 1.19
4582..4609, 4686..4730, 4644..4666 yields 1.4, 1.09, 1.06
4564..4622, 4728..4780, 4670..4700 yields 1.5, 1.11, 1.15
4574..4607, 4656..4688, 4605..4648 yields -1.8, 1.08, 1.05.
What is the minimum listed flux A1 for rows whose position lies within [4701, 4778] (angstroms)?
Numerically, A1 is 0.962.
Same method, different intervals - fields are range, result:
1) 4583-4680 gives 0.848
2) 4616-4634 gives 1.07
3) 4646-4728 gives 0.892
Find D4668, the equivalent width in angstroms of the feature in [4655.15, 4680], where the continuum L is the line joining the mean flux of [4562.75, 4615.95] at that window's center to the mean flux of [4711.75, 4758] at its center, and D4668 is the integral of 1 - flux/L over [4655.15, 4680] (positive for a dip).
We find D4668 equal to 1.7 angstroms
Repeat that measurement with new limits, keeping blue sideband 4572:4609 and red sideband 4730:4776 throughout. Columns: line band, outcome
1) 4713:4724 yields 0.61 angstroms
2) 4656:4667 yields 1.07 angstroms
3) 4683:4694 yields 0.48 angstroms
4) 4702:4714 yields 0.91 angstroms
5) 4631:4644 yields 0.50 angstroms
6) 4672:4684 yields 0.31 angstroms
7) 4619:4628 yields -0.83 angstroms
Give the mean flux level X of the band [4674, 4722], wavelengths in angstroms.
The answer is 1.07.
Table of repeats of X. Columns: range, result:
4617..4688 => 1.07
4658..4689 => 1.05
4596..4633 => 1.15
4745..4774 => 1.17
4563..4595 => 1.08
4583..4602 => 1.08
